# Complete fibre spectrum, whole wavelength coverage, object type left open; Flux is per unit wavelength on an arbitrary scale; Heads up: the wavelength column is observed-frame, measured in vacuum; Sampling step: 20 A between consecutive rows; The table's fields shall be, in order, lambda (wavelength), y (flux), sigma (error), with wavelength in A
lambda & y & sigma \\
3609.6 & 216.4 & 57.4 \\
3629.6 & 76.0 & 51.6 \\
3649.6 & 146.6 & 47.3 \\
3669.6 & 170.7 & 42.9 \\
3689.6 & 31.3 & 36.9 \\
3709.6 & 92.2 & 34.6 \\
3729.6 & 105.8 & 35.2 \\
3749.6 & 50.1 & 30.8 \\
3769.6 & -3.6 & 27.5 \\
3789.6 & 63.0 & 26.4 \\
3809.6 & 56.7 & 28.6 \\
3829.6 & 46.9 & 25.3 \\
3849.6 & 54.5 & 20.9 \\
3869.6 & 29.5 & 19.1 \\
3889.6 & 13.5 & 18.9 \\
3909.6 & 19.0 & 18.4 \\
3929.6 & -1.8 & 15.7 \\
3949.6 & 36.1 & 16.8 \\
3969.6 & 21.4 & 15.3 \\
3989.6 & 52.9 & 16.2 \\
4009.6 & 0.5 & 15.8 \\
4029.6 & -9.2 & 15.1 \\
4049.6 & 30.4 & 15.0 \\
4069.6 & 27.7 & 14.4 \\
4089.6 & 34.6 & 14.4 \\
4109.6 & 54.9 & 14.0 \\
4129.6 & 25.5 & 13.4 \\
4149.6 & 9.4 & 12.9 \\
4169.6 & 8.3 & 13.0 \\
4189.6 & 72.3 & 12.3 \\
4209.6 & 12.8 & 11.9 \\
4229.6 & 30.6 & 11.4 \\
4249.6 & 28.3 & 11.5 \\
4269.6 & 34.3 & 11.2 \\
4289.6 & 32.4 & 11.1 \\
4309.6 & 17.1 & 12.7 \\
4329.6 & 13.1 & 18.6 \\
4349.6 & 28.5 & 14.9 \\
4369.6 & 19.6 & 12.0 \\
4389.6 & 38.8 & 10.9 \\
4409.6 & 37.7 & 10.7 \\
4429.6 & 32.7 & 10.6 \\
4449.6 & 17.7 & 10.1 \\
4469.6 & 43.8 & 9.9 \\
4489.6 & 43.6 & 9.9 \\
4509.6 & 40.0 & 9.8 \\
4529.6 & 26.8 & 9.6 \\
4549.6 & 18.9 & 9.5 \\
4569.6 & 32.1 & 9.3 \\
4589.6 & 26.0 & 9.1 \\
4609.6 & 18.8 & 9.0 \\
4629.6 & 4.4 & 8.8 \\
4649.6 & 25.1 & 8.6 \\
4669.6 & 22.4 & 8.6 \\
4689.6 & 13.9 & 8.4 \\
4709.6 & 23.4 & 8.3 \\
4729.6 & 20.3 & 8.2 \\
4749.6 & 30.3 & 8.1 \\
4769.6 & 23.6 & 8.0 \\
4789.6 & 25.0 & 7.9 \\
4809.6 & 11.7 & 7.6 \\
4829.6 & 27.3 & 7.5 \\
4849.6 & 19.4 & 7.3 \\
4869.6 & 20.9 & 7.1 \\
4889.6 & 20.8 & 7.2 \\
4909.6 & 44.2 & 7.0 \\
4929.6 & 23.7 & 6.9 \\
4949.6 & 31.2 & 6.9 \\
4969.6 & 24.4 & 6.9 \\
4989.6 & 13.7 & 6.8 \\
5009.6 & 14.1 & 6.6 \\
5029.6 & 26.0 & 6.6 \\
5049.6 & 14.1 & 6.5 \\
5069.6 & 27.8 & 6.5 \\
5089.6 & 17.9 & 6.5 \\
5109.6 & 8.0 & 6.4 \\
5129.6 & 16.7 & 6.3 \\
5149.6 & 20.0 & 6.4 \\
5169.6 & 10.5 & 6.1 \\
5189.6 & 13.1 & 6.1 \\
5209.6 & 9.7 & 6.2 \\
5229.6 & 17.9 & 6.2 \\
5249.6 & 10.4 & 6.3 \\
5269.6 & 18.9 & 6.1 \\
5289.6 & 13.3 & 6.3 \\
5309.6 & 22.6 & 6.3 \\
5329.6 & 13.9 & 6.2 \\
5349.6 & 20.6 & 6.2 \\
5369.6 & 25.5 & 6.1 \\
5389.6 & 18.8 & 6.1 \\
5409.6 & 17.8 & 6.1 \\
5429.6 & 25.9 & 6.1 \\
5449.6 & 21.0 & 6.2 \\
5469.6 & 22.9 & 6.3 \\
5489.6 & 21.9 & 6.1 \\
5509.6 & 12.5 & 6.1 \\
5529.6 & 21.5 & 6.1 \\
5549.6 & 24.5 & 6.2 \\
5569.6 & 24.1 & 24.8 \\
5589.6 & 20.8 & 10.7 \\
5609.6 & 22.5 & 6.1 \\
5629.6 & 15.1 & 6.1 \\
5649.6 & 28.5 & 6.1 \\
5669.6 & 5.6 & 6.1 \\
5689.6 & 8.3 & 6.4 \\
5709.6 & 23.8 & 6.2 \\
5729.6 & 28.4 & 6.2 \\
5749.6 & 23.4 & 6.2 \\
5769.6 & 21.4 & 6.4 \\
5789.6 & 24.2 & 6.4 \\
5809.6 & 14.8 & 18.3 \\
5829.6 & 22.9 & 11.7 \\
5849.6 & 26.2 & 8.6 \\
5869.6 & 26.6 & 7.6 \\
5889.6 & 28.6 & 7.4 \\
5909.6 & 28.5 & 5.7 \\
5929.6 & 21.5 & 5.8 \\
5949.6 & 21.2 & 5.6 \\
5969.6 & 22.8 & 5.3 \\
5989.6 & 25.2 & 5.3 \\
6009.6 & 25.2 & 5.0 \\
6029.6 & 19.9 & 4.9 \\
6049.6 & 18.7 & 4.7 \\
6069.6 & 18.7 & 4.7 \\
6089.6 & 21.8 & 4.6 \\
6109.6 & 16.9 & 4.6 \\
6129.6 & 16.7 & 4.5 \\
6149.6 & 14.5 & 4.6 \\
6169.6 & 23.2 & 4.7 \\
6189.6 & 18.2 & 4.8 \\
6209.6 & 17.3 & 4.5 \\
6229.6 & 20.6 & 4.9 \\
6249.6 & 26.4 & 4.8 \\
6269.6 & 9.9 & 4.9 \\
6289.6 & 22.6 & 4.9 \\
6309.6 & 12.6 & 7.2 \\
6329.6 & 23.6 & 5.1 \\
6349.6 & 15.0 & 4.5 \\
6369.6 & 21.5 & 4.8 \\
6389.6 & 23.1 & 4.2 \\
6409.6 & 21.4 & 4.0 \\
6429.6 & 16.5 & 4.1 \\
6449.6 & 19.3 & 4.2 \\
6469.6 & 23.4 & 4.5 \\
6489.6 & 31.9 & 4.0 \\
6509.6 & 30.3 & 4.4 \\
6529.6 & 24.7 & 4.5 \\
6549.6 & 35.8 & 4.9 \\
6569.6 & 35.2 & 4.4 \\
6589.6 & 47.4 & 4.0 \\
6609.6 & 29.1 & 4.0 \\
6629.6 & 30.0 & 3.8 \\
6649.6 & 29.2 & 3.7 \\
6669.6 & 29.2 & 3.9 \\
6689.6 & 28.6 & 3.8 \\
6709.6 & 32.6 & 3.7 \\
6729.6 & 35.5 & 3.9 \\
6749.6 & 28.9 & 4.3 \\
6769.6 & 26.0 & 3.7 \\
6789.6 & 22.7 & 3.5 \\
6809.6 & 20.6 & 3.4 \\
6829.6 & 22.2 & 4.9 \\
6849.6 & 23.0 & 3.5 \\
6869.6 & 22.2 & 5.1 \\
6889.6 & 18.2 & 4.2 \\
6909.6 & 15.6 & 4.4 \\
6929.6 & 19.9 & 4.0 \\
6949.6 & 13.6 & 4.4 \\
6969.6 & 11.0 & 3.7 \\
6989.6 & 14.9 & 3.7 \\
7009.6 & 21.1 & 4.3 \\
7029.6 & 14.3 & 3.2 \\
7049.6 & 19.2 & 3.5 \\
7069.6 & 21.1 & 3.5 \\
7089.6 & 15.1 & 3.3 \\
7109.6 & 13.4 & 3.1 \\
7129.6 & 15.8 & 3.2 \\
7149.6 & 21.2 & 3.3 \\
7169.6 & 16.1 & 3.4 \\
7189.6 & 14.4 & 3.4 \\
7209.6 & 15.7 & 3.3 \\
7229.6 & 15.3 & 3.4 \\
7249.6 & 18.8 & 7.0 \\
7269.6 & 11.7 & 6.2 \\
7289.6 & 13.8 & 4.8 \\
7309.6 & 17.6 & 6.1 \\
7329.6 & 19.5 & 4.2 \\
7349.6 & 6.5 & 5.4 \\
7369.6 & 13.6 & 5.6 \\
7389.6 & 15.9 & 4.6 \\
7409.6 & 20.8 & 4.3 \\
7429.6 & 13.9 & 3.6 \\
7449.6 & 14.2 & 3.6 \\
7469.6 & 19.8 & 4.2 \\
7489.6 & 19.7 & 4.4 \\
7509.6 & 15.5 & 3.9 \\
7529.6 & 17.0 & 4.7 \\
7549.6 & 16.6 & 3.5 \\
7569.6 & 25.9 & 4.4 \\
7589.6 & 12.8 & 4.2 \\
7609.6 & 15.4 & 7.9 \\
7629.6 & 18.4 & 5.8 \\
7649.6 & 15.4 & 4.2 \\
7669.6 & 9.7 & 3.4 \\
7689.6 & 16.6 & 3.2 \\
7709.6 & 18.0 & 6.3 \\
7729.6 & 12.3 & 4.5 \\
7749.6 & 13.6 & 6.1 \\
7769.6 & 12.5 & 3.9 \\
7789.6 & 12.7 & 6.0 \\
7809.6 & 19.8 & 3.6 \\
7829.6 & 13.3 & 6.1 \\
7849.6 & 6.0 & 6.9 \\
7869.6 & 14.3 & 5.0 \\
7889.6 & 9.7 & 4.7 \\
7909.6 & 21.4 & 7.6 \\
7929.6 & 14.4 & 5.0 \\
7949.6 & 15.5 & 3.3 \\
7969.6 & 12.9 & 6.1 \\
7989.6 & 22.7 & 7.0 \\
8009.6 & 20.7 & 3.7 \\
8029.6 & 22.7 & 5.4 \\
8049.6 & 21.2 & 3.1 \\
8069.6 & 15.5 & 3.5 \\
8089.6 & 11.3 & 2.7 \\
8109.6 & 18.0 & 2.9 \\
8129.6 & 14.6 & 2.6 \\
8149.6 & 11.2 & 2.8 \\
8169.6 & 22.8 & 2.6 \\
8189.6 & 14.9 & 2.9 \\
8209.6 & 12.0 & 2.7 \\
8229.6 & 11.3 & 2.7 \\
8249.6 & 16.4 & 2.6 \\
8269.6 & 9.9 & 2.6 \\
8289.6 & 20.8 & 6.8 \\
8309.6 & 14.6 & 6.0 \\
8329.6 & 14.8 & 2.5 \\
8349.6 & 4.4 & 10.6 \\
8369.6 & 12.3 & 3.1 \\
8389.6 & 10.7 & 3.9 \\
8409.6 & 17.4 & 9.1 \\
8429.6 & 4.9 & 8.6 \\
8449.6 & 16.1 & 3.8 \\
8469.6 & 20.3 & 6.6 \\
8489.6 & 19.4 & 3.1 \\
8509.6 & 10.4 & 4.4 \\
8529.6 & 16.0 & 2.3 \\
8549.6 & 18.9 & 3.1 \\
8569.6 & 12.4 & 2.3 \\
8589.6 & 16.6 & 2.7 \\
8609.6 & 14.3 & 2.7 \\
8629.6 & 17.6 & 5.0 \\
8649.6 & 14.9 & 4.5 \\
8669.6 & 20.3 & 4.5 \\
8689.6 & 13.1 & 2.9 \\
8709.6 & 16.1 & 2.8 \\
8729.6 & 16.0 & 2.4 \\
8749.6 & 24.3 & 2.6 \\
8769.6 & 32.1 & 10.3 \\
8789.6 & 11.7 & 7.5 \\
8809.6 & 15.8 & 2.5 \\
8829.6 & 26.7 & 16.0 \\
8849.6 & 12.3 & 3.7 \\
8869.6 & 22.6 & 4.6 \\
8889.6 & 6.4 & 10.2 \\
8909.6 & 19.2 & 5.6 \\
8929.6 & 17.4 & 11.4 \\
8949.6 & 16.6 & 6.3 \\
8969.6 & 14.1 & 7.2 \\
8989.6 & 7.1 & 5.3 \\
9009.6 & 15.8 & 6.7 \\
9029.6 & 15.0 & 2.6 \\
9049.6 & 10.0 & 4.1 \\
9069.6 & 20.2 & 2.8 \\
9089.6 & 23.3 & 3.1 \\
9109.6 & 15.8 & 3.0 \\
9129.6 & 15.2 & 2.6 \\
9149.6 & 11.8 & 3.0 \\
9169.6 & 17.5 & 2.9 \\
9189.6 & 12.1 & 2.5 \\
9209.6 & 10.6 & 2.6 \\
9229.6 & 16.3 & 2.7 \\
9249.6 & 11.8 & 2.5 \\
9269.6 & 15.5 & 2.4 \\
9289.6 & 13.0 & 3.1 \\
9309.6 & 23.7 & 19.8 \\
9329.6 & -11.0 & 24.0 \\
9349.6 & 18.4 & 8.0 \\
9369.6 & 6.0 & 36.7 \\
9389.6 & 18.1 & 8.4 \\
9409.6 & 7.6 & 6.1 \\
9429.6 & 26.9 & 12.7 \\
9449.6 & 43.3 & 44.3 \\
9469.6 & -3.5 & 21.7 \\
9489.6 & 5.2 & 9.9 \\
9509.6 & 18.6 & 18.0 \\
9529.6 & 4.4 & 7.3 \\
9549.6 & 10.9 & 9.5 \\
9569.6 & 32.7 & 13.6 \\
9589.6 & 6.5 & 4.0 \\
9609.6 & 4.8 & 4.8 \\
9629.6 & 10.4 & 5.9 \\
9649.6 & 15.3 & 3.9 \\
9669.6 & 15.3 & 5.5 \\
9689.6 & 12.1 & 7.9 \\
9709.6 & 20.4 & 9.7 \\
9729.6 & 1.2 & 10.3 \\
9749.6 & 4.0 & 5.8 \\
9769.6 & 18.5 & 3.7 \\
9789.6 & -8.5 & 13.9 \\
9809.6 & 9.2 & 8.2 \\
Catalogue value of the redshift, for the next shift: 1.35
